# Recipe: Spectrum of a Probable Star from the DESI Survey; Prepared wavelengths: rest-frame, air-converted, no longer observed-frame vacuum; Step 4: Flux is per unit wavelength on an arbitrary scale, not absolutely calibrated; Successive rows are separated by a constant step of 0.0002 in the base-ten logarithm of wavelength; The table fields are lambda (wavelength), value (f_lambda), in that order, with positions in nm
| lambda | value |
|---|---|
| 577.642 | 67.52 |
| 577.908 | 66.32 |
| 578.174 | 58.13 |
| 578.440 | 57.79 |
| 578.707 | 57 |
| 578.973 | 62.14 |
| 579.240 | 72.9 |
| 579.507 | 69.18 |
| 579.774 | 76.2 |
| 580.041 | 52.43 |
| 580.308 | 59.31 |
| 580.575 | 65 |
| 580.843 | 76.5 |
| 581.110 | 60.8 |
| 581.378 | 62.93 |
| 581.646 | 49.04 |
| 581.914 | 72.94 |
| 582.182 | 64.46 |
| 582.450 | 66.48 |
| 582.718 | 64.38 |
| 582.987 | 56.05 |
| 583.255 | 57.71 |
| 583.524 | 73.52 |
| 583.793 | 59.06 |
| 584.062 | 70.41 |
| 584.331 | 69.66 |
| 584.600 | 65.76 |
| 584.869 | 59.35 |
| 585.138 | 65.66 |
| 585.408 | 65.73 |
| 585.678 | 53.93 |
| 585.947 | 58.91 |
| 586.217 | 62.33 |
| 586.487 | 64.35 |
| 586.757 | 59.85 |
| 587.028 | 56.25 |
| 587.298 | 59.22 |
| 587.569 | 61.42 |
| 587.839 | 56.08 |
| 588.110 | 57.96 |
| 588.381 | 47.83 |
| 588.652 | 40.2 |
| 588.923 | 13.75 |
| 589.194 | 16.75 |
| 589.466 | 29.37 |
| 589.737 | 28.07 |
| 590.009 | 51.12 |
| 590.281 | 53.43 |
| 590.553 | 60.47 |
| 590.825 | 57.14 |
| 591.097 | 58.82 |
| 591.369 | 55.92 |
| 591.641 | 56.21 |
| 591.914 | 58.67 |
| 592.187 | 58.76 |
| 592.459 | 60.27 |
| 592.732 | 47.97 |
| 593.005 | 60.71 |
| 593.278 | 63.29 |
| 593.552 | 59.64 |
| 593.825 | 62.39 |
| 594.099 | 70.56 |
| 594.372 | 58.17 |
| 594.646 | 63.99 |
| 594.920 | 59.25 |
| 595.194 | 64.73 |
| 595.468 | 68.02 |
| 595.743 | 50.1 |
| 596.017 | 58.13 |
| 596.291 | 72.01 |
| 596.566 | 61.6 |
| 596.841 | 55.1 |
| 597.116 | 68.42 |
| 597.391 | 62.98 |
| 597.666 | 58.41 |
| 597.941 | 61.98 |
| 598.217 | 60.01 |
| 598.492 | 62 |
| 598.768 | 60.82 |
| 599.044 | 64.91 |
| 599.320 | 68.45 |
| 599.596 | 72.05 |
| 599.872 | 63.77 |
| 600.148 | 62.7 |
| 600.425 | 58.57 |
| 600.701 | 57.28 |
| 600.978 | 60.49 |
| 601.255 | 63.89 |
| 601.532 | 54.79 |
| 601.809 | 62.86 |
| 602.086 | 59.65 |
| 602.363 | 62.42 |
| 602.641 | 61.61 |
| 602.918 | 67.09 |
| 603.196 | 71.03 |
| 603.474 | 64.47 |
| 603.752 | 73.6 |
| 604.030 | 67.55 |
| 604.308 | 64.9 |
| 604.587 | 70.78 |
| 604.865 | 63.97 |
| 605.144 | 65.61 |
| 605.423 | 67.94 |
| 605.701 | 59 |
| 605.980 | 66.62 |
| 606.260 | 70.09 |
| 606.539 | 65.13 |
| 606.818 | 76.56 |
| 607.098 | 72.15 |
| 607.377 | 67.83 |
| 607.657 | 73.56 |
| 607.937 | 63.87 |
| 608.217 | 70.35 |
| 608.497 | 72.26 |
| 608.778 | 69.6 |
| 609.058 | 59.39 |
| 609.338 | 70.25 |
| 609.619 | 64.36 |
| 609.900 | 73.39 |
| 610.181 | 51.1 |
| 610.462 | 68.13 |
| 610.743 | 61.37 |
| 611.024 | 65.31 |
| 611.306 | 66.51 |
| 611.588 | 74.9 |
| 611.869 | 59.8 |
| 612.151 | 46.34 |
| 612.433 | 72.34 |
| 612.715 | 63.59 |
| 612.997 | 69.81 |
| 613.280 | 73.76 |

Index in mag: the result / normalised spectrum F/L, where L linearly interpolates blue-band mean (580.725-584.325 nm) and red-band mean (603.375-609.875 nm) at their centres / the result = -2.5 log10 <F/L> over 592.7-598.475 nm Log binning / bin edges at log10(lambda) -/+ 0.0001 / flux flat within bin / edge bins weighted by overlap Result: 0.080 mag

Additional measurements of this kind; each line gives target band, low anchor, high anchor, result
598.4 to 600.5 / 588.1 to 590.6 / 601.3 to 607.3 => -0.13 mag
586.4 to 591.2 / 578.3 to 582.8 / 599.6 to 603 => 0.29 mag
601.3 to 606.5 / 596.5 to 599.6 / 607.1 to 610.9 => -0.01 mag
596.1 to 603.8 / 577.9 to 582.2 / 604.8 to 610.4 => 0.05 mag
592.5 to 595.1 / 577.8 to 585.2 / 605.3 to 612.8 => 0.07 mag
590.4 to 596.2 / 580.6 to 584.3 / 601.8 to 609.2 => 0.10 mag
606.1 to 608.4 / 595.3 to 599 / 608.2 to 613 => -0.09 mag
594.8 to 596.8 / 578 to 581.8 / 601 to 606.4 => 0.05 mag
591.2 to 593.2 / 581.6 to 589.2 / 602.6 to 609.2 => 0.08 mag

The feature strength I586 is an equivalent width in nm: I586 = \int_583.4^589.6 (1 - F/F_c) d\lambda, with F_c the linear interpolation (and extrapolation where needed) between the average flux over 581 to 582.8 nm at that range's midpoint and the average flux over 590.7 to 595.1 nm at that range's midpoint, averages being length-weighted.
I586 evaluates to 0.67 nm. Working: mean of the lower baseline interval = 63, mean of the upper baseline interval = 59.6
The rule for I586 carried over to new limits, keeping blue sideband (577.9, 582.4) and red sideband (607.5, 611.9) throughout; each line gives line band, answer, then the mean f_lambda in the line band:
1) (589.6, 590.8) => 0.290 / 49.1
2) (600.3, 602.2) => 0.178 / 59.7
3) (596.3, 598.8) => 0.138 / 61.8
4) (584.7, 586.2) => 0.076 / 61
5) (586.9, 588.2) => 0.126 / 58.2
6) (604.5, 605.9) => 0.019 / 65.3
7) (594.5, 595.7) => 0.043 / 62.8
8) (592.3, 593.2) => 0.113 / 56.9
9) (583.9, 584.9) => -0.042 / 66.8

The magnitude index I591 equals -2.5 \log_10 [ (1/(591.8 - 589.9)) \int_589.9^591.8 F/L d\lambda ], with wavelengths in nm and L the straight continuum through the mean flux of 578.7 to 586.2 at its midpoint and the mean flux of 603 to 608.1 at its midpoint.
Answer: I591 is 0.16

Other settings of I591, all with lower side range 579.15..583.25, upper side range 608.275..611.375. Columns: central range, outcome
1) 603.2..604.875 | -0.04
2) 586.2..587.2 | 0.07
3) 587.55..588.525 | 0.17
